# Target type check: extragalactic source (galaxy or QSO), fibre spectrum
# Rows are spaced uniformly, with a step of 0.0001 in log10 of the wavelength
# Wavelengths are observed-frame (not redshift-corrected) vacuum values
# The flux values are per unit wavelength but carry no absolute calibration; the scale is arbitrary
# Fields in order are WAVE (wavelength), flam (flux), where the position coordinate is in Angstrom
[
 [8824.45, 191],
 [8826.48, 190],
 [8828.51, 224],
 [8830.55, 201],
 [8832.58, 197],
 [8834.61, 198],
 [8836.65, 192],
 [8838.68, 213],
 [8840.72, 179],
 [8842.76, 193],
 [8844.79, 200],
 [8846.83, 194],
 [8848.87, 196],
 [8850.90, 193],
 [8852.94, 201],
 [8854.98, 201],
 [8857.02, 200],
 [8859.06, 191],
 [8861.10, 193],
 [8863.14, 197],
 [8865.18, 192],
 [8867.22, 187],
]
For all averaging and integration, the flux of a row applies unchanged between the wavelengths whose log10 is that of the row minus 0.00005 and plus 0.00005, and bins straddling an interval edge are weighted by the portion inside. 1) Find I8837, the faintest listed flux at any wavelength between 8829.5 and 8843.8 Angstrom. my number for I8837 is 179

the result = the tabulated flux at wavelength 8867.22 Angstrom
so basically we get 187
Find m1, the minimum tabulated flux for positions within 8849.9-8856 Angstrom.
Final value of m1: 193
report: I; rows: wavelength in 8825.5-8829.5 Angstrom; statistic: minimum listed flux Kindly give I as 190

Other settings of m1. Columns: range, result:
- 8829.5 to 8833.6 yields 197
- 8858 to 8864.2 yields 191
